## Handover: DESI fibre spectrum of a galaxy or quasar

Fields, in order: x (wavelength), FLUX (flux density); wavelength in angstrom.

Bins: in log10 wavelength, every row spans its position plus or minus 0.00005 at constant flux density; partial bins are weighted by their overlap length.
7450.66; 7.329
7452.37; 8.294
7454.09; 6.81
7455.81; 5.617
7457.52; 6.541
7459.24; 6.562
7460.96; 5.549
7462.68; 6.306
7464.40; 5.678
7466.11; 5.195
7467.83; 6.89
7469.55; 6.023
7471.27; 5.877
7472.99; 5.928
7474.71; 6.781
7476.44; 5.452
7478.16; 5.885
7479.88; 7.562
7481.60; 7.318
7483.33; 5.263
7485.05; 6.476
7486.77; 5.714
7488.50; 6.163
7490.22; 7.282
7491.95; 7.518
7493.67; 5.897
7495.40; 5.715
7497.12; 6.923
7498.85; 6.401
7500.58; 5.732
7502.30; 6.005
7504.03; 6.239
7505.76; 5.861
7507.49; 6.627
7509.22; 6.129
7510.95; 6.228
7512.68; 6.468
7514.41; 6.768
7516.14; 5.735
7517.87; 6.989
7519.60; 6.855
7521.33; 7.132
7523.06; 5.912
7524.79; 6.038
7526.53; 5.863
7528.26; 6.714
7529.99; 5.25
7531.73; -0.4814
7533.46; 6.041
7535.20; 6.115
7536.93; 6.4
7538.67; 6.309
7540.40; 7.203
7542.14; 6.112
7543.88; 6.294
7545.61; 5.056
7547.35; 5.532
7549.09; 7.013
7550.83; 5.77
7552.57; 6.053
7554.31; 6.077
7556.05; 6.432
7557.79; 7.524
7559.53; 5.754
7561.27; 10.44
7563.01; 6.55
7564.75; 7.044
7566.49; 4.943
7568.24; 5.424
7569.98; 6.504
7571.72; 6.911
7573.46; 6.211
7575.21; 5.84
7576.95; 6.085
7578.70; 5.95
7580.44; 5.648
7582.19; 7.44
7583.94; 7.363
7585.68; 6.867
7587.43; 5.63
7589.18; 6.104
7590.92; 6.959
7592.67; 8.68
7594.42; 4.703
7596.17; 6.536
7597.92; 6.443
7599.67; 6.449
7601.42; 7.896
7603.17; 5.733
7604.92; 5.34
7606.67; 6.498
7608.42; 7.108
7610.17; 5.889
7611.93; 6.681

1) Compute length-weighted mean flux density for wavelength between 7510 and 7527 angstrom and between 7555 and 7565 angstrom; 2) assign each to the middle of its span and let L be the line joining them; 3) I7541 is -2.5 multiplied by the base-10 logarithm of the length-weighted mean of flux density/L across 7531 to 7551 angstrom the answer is 0.22 mag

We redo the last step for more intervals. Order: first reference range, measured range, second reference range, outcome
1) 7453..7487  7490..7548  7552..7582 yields 0.04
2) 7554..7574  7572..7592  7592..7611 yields 0.03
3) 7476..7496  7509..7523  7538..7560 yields -0.03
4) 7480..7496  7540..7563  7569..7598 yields -0.02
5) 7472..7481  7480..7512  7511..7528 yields 0.01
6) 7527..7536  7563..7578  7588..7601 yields -0.05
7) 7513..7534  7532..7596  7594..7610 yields -0.05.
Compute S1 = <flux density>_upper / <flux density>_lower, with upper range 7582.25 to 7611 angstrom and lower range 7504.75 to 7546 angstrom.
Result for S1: 1.09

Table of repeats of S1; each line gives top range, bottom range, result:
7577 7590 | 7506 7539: 1.08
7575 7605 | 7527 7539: 1.25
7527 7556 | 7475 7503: 0.90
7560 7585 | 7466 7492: 1.04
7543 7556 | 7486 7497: 0.93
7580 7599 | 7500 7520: 1.05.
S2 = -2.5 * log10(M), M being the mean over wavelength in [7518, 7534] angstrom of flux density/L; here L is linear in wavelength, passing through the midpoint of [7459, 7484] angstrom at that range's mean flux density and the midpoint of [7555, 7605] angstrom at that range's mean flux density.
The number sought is 0.15 mag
